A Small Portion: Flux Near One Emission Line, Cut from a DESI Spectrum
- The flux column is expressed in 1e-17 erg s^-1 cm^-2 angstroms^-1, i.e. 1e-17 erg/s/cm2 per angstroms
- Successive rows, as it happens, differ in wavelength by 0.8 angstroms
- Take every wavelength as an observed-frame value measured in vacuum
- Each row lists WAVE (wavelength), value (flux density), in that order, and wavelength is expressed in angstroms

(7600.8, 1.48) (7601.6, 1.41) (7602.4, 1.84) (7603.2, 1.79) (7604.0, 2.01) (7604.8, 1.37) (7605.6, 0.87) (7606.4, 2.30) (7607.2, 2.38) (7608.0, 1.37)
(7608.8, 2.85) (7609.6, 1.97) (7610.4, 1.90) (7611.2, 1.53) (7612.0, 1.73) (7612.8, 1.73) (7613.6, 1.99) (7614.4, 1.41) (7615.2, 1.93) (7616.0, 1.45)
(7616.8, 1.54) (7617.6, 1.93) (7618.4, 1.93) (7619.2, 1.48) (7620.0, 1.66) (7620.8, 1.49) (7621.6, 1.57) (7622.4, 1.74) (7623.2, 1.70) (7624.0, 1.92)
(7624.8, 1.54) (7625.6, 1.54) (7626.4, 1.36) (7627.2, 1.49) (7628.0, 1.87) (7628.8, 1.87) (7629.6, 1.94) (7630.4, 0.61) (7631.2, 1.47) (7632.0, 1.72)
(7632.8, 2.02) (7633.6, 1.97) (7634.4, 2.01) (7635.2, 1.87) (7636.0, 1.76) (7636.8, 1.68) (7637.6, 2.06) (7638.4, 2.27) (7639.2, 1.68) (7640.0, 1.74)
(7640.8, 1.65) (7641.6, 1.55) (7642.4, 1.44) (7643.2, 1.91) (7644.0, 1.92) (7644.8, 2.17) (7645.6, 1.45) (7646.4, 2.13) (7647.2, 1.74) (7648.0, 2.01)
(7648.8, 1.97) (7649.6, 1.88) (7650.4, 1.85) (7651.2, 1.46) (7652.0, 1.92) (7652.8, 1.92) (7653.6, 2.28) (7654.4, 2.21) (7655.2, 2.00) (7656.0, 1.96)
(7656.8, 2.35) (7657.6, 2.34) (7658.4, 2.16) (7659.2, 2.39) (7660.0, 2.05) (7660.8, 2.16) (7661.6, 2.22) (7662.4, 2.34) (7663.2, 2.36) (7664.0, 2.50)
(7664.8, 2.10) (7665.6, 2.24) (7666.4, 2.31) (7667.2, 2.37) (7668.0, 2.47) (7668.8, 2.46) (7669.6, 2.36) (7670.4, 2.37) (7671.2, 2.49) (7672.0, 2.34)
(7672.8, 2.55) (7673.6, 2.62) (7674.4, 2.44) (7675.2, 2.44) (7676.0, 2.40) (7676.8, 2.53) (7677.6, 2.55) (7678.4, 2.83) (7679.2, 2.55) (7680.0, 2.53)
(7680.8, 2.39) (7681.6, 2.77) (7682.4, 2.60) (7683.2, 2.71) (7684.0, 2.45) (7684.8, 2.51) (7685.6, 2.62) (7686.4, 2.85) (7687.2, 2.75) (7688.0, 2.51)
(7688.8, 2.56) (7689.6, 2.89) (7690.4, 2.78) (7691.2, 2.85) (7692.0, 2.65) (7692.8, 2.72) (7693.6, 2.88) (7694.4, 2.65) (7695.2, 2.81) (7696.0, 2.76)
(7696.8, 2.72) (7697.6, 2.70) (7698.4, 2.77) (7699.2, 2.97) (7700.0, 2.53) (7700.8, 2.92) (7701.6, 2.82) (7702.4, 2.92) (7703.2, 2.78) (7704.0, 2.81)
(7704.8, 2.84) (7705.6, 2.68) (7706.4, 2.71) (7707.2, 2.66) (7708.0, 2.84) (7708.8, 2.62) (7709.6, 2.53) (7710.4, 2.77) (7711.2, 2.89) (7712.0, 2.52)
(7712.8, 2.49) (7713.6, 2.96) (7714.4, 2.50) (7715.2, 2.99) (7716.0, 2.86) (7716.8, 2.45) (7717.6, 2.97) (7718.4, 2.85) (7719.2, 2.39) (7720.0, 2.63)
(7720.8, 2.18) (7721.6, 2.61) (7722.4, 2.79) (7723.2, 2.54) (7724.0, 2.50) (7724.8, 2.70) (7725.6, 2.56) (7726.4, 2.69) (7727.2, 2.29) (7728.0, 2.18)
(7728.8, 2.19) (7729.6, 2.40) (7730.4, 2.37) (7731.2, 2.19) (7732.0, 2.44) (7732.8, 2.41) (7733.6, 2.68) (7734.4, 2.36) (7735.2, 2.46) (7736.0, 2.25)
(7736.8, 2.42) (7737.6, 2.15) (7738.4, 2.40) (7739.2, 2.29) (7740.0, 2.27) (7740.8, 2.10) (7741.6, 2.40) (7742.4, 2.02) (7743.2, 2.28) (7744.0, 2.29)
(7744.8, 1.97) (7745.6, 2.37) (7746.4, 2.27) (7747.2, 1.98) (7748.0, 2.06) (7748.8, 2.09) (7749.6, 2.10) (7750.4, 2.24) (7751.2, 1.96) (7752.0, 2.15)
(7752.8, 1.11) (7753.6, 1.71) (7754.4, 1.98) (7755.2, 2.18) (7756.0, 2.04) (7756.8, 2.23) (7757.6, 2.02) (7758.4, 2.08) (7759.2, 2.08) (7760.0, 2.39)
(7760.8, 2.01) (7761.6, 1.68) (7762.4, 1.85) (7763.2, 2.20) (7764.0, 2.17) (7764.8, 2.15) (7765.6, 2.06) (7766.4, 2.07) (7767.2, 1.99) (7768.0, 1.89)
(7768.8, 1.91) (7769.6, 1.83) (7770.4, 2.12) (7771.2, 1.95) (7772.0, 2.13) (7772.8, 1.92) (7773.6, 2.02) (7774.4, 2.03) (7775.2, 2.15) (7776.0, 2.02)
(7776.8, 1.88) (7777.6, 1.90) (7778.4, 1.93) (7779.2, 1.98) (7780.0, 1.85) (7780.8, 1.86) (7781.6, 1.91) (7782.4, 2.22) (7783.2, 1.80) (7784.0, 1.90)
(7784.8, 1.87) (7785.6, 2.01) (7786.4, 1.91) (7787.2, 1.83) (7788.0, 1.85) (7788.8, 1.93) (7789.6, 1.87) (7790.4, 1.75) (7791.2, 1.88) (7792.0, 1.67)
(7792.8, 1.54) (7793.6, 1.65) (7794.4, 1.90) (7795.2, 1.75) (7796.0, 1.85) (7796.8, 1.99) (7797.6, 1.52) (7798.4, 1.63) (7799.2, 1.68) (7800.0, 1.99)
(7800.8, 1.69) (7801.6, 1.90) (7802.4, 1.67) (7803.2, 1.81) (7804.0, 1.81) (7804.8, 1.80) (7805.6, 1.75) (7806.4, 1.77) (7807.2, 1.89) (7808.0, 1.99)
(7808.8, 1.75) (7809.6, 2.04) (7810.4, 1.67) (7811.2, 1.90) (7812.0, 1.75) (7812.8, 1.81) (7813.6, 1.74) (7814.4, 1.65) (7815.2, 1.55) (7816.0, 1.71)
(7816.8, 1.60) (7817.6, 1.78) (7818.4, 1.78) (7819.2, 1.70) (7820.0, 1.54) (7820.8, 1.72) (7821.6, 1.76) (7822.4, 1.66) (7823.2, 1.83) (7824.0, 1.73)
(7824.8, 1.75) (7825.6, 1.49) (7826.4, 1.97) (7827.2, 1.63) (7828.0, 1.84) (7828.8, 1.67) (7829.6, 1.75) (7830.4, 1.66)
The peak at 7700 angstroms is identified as Mg II 2798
